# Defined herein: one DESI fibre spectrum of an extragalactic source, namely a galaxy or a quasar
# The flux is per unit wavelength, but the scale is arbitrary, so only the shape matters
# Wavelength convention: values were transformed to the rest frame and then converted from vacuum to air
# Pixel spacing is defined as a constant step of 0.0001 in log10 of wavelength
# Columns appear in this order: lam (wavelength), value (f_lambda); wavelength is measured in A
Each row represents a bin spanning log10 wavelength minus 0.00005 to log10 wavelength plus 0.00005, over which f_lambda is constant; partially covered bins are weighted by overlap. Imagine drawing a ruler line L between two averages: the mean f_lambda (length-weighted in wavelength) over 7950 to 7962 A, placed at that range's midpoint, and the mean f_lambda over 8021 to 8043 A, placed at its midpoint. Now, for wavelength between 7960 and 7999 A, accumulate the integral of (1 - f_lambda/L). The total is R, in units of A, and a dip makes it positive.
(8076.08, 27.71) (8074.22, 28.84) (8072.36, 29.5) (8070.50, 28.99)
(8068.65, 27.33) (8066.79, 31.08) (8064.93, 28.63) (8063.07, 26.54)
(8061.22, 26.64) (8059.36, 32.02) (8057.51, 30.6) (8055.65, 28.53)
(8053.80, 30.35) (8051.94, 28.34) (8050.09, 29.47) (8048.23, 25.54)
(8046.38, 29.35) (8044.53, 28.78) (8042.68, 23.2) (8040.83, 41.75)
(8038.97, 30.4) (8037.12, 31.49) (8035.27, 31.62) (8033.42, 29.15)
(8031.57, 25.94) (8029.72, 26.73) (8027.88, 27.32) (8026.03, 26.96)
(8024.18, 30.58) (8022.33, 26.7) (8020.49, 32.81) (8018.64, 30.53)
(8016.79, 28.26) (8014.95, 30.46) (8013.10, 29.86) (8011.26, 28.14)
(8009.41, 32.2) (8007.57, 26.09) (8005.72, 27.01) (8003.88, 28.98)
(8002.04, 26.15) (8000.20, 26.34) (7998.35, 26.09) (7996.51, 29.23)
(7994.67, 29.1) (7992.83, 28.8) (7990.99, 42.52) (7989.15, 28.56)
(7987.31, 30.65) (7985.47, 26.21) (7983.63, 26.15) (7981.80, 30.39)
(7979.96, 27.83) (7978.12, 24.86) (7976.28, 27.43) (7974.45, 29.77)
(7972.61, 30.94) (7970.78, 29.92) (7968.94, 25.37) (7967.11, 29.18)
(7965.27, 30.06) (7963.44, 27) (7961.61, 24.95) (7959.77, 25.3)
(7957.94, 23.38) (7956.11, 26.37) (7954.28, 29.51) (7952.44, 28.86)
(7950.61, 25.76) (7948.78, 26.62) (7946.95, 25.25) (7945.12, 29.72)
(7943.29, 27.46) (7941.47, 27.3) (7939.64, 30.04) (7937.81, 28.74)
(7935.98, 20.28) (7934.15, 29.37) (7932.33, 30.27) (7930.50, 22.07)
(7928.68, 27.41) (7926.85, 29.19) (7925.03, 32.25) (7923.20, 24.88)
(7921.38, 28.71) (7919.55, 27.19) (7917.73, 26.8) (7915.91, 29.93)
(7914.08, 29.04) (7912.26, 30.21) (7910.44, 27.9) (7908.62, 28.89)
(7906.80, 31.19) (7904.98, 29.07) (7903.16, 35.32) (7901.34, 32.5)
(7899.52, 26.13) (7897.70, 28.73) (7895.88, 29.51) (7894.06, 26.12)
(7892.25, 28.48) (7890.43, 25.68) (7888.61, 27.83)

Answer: -2.0 A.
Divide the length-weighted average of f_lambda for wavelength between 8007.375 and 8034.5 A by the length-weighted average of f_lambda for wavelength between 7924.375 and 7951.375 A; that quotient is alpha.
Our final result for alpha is 1.1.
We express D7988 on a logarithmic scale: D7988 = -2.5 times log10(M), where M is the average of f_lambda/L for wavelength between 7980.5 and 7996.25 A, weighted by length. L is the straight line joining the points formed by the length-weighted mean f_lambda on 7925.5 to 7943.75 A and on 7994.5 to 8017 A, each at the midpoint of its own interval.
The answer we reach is -0.08 mag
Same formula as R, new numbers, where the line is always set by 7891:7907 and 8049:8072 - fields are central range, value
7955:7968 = 1.2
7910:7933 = 1.0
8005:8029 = 0.1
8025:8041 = -0.3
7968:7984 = 0.6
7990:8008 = 0.1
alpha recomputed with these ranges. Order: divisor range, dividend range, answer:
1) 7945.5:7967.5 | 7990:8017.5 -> 1.09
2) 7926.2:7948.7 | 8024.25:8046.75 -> 1.08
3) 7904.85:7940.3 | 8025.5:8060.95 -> 1.04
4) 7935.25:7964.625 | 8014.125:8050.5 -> 1.10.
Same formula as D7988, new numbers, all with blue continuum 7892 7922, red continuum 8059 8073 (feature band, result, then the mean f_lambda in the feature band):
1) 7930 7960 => 0.08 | 26.9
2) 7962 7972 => 0.03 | 28.2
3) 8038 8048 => -0.06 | 30.3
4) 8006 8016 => -0.01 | 29.2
